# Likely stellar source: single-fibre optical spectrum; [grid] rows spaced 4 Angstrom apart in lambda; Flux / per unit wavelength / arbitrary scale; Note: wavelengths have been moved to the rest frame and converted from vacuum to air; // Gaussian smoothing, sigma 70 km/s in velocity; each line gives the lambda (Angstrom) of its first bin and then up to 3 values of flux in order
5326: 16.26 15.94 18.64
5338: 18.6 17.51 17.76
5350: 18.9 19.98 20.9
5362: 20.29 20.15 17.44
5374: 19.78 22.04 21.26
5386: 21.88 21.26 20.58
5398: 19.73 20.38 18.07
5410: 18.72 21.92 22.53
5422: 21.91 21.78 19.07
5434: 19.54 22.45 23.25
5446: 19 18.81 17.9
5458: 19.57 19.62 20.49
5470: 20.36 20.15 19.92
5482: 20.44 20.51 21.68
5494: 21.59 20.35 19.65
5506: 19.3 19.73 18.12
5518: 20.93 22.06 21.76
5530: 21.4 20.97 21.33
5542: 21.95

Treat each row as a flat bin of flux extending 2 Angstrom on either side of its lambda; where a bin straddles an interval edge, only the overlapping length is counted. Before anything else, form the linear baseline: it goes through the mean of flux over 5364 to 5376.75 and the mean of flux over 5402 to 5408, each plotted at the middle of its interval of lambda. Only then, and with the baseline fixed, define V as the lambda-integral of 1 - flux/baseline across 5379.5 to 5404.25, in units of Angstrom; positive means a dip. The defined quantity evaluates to -2.4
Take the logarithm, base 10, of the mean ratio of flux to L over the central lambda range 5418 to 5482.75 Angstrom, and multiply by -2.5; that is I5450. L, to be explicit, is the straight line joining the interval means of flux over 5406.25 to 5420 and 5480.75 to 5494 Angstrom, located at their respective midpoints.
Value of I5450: 0.03 mag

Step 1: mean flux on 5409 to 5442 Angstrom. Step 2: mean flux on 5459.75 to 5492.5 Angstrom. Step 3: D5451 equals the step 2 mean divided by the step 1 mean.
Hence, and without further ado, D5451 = 0.96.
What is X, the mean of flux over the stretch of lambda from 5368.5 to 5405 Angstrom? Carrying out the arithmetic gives 20.5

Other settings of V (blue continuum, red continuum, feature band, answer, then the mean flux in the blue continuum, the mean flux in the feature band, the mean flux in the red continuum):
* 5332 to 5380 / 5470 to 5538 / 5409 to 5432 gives -1.4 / 19.3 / 21.1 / 20.6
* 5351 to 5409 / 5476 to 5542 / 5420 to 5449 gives -0.7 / 20.2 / 20.9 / 20.6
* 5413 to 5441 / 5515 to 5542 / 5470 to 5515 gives 2.4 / 21.4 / 20.2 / 21.3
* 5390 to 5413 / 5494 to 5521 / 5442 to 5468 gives 0.4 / 19.8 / 19.5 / 19.9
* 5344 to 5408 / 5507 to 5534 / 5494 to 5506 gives 0.2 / 20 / 20.1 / 20.6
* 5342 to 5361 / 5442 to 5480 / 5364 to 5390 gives -1.5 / 19.2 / 20.5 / 19.7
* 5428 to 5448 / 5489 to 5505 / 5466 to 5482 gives 0.3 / 20.7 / 20.2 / 20.7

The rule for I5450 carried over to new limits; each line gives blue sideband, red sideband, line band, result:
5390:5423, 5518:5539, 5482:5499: 0.01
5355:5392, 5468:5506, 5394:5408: 0.05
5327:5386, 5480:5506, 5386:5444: -0.05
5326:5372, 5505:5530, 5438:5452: -0.05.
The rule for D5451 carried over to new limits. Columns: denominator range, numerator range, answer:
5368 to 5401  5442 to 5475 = 0.96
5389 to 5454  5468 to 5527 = 1.00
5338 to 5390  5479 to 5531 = 1.04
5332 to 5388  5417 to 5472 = 1.04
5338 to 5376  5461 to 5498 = 1.07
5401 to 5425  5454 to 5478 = 0.96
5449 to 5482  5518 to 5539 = 1.09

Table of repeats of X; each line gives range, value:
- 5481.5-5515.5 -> 20.2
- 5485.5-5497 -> 21.3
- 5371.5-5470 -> 20.5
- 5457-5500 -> 20.4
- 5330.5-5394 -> 19.7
